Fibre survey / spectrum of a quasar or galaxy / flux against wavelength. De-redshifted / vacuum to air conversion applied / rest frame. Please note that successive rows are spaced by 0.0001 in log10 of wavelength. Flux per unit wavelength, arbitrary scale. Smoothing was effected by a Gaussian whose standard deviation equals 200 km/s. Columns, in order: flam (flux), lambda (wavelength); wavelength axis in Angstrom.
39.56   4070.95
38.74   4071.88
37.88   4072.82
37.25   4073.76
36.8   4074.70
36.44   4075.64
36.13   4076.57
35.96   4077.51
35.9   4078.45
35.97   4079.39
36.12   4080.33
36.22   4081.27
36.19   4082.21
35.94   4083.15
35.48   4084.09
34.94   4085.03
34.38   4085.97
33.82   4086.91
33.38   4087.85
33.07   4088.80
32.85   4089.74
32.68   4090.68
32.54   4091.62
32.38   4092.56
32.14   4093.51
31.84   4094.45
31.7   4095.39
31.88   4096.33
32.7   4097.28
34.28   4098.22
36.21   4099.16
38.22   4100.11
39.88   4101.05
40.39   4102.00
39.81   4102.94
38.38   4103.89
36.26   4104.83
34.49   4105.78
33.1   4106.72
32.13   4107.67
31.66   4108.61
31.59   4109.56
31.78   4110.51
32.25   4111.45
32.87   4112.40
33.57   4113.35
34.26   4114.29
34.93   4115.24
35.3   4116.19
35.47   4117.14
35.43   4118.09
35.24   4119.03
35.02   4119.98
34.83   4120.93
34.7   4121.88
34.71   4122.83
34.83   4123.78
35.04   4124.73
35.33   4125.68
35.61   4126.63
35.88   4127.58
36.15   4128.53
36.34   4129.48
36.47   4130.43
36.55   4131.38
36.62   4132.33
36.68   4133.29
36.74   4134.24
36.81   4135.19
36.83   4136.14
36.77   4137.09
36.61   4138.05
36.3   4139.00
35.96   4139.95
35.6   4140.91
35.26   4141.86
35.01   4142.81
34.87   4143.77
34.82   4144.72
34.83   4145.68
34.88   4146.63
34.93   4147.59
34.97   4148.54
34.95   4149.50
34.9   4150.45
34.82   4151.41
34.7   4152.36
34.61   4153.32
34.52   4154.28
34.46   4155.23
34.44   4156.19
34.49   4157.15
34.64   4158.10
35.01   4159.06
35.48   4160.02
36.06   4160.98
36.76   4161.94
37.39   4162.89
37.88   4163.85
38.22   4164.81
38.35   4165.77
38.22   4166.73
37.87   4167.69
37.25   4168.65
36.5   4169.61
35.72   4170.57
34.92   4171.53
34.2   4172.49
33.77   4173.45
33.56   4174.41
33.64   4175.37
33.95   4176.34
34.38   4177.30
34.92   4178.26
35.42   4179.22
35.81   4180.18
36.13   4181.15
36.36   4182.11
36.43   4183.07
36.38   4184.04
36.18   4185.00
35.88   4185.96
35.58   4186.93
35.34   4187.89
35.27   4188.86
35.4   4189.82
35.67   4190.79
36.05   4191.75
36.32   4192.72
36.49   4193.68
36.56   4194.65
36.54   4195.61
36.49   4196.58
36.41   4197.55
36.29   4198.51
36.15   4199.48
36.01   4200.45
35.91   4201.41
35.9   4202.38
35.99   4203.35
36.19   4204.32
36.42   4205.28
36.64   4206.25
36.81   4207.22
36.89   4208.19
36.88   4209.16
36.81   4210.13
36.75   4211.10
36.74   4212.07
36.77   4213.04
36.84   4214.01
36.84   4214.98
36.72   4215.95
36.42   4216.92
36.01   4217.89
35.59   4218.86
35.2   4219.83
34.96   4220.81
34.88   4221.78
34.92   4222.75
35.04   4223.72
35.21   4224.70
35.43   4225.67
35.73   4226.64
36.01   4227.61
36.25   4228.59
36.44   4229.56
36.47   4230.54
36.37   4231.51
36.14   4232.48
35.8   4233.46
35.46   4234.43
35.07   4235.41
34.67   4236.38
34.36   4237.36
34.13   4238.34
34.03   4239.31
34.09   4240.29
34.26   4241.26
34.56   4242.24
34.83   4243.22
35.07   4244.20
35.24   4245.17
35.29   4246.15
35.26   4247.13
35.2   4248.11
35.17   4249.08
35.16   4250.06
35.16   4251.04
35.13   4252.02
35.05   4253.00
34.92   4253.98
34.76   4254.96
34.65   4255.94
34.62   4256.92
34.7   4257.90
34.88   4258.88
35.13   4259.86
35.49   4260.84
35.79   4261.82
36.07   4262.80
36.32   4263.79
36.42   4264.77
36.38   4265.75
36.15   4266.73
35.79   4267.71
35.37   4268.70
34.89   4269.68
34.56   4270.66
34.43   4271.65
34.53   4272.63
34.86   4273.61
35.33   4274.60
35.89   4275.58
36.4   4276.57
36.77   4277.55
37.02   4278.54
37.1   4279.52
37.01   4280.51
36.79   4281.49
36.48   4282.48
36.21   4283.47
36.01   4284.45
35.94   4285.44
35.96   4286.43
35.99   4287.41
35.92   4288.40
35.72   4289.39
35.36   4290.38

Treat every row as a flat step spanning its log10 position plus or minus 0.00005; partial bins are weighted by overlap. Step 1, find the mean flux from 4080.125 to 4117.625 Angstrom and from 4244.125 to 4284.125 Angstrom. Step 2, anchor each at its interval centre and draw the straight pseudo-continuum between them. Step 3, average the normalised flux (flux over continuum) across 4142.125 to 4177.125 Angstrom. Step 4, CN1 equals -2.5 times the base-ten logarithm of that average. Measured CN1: -0.02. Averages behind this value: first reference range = 34.4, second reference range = 35.6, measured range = 35.4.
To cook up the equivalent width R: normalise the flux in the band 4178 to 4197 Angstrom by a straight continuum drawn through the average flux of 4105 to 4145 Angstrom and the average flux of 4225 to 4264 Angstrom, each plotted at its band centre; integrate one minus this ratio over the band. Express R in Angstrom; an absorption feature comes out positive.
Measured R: -0.5 Angstrom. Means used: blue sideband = 35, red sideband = 35.2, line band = 36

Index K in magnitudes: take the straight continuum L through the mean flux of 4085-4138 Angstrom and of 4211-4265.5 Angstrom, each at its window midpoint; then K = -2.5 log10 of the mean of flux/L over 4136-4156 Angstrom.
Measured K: -0.01 mag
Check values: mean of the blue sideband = 34.8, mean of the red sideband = 35.4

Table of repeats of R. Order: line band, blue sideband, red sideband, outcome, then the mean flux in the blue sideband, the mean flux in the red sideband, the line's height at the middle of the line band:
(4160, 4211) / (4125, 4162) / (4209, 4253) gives -0.82 Angstrom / 35.5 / 35.5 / 35.5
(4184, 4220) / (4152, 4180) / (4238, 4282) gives -0.78 Angstrom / 35.6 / 35.4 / 35.5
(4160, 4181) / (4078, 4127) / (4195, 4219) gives -0.07 Angstrom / 34.6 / 36.5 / 35.8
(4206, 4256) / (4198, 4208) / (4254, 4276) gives 0.39 Angstrom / 36.3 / 35.3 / 35.8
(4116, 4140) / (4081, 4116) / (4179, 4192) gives -0.70 Angstrom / 34.3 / 35.9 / 34.8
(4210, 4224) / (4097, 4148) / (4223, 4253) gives -0.30 Angstrom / 35.4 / 35.2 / 35.3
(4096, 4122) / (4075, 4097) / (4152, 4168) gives -0.06 Angstrom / 34.3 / 36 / 34.8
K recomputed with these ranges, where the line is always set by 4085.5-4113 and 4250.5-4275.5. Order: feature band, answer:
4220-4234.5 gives -0.02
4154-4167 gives -0.05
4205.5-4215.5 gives -0.06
